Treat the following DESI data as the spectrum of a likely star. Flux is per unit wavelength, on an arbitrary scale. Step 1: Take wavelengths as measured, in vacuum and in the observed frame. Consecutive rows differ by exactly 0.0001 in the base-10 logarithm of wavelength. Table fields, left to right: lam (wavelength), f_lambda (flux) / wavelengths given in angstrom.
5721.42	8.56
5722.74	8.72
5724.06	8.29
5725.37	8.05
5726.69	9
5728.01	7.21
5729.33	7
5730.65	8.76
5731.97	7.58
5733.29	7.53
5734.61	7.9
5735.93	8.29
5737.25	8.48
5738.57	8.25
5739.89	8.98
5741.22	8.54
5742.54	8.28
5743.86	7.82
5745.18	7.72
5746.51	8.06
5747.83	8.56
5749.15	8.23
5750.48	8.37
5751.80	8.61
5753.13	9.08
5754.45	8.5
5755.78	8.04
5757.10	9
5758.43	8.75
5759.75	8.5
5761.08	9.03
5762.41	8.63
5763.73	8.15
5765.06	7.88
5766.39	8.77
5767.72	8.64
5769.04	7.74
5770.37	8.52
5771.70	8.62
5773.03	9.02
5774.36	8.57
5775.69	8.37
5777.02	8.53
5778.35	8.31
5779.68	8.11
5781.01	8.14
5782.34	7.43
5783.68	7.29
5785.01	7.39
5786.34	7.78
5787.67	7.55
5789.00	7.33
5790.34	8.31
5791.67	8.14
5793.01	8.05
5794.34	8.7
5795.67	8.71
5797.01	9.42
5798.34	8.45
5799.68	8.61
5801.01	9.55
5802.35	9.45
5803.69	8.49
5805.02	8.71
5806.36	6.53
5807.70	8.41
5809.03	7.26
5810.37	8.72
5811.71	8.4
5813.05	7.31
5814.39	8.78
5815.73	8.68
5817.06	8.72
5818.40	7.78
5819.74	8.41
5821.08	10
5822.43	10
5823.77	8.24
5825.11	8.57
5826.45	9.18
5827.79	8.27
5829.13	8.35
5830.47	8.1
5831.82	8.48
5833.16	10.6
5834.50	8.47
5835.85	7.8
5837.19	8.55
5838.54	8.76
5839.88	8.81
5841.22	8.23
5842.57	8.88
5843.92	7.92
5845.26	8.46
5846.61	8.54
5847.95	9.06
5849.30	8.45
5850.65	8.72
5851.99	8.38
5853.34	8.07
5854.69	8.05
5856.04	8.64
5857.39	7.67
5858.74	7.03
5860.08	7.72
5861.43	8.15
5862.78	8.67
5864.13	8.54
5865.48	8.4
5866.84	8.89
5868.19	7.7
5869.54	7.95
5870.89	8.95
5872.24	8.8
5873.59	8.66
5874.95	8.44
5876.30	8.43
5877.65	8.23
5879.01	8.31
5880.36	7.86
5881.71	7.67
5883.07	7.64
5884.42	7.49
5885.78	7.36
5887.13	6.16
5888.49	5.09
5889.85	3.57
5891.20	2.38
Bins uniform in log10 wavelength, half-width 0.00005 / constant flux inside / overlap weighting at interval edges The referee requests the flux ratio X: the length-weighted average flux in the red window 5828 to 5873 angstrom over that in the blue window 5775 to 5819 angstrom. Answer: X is 1.02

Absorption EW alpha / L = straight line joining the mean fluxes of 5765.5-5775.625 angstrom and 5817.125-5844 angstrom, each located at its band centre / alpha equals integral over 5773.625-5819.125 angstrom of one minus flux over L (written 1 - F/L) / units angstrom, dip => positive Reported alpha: 1.90 angstrom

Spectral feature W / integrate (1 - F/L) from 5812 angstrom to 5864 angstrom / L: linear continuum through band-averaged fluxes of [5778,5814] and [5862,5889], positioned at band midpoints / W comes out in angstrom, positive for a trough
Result -2.68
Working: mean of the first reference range 8.17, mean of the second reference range 7.98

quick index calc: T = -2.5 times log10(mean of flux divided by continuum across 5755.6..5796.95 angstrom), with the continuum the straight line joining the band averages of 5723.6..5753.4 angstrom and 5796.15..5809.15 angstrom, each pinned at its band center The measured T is 0.02 mag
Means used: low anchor 8.19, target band 8.28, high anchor 8.54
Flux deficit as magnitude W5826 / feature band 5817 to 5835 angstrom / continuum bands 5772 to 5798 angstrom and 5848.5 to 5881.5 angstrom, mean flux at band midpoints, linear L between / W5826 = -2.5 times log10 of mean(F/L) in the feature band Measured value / -0.07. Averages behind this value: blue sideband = 8.18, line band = 8.8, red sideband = 8.27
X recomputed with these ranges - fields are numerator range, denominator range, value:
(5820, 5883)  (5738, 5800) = 1.02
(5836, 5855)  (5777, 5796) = 1.07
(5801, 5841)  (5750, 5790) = 1.03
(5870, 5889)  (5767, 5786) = 0.95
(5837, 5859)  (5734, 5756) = 1.01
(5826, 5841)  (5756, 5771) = 1.02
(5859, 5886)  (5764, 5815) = 0.99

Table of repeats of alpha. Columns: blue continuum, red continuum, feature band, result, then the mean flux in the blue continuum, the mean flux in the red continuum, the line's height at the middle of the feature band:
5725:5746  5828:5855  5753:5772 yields -0.7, 8.08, 8.54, 8.2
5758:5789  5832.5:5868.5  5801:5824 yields -0.5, 8.23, 8.42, 8.32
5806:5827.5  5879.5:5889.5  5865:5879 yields -2.3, 8.46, 6.95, 7.23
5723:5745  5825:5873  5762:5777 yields -0.4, 8.13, 8.44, 8.22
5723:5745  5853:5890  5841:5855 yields -1.0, 8.13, 7.85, 7.89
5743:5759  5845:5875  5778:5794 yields 1.0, 8.39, 8.34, 8.37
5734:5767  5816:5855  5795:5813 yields 0.1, 8.42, 8.62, 8.55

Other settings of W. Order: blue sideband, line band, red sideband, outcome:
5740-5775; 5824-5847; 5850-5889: -1.25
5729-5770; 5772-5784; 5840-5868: 0.13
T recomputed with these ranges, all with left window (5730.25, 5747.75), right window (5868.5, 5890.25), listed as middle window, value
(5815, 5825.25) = -0.13 mag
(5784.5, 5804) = -0.06 mag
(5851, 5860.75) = -0.04 mag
